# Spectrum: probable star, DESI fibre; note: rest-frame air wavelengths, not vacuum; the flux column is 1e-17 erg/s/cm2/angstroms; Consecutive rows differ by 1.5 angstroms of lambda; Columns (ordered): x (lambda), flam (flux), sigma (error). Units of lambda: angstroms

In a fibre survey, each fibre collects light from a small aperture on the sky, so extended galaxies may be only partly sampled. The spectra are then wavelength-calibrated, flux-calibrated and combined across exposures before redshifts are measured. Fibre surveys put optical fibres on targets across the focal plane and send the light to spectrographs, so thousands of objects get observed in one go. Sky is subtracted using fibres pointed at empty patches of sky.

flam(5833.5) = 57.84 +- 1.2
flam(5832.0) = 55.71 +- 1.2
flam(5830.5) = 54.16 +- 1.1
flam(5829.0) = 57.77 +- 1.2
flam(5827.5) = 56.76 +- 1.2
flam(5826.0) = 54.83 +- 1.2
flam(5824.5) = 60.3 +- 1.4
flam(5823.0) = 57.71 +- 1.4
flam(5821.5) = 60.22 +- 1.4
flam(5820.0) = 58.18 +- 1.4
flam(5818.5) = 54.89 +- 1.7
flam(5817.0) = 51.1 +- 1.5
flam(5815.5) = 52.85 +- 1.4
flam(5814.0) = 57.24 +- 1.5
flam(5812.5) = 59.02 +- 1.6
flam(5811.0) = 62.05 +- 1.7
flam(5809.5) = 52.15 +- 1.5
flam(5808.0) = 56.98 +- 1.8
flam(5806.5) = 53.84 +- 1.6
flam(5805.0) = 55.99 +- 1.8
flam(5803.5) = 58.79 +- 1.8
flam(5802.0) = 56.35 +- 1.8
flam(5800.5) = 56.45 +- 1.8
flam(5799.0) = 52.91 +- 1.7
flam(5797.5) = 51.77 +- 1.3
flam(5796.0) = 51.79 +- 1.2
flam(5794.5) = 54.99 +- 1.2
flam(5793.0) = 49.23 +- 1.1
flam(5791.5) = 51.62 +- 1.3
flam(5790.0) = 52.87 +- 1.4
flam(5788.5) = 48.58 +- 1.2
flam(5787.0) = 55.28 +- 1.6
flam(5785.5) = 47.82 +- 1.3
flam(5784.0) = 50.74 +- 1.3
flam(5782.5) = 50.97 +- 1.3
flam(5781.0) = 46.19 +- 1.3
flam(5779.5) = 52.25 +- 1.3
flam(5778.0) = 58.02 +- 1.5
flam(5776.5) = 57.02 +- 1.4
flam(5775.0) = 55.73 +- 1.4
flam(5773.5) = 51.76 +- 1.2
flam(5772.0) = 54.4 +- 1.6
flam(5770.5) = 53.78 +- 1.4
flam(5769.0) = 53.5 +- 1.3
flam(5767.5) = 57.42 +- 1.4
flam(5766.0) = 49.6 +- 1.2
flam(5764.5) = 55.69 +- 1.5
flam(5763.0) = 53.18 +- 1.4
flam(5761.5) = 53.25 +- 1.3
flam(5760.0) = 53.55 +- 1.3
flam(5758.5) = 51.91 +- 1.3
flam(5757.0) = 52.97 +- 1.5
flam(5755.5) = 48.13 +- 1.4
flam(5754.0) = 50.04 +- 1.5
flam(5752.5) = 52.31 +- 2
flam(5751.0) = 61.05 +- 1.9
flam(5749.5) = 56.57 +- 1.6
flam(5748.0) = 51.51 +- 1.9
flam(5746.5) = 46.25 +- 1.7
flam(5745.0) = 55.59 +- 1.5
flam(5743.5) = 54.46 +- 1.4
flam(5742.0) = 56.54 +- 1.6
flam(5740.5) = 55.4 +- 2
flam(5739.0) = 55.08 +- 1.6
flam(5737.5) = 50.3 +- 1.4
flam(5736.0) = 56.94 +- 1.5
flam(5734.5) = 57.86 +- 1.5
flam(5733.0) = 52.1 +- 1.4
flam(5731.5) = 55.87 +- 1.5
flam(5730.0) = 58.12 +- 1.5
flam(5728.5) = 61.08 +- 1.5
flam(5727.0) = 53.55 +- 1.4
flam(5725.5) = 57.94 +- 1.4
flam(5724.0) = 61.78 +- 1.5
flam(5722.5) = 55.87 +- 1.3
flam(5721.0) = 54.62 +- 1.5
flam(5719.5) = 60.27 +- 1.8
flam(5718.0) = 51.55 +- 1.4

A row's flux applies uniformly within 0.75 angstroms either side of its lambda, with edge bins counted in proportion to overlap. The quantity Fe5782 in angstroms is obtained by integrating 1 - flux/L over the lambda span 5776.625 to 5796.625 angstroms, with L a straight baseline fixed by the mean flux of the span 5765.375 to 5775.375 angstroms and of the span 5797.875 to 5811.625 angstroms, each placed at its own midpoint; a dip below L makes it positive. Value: 1.1 angstroms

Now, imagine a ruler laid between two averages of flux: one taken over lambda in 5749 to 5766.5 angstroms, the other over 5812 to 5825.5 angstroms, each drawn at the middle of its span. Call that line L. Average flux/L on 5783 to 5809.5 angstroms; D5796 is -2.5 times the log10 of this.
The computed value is 0.044 mag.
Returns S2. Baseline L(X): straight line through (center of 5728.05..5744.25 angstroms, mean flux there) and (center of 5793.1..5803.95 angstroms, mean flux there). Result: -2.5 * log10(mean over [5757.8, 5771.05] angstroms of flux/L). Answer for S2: 0.03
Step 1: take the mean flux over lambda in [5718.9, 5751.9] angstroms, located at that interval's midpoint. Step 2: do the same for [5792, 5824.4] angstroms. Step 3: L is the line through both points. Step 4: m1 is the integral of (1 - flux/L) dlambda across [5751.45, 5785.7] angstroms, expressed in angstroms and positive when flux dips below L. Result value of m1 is 1.79 angstroms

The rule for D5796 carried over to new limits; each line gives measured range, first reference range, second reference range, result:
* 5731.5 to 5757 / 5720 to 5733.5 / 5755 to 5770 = 0.024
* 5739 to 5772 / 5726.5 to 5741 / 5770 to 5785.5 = 0.015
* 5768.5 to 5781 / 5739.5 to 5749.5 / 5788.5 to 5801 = -0.025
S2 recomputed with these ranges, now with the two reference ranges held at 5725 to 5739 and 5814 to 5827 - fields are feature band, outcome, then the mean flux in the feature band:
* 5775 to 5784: 0.06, 52.9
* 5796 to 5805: 0.02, 55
